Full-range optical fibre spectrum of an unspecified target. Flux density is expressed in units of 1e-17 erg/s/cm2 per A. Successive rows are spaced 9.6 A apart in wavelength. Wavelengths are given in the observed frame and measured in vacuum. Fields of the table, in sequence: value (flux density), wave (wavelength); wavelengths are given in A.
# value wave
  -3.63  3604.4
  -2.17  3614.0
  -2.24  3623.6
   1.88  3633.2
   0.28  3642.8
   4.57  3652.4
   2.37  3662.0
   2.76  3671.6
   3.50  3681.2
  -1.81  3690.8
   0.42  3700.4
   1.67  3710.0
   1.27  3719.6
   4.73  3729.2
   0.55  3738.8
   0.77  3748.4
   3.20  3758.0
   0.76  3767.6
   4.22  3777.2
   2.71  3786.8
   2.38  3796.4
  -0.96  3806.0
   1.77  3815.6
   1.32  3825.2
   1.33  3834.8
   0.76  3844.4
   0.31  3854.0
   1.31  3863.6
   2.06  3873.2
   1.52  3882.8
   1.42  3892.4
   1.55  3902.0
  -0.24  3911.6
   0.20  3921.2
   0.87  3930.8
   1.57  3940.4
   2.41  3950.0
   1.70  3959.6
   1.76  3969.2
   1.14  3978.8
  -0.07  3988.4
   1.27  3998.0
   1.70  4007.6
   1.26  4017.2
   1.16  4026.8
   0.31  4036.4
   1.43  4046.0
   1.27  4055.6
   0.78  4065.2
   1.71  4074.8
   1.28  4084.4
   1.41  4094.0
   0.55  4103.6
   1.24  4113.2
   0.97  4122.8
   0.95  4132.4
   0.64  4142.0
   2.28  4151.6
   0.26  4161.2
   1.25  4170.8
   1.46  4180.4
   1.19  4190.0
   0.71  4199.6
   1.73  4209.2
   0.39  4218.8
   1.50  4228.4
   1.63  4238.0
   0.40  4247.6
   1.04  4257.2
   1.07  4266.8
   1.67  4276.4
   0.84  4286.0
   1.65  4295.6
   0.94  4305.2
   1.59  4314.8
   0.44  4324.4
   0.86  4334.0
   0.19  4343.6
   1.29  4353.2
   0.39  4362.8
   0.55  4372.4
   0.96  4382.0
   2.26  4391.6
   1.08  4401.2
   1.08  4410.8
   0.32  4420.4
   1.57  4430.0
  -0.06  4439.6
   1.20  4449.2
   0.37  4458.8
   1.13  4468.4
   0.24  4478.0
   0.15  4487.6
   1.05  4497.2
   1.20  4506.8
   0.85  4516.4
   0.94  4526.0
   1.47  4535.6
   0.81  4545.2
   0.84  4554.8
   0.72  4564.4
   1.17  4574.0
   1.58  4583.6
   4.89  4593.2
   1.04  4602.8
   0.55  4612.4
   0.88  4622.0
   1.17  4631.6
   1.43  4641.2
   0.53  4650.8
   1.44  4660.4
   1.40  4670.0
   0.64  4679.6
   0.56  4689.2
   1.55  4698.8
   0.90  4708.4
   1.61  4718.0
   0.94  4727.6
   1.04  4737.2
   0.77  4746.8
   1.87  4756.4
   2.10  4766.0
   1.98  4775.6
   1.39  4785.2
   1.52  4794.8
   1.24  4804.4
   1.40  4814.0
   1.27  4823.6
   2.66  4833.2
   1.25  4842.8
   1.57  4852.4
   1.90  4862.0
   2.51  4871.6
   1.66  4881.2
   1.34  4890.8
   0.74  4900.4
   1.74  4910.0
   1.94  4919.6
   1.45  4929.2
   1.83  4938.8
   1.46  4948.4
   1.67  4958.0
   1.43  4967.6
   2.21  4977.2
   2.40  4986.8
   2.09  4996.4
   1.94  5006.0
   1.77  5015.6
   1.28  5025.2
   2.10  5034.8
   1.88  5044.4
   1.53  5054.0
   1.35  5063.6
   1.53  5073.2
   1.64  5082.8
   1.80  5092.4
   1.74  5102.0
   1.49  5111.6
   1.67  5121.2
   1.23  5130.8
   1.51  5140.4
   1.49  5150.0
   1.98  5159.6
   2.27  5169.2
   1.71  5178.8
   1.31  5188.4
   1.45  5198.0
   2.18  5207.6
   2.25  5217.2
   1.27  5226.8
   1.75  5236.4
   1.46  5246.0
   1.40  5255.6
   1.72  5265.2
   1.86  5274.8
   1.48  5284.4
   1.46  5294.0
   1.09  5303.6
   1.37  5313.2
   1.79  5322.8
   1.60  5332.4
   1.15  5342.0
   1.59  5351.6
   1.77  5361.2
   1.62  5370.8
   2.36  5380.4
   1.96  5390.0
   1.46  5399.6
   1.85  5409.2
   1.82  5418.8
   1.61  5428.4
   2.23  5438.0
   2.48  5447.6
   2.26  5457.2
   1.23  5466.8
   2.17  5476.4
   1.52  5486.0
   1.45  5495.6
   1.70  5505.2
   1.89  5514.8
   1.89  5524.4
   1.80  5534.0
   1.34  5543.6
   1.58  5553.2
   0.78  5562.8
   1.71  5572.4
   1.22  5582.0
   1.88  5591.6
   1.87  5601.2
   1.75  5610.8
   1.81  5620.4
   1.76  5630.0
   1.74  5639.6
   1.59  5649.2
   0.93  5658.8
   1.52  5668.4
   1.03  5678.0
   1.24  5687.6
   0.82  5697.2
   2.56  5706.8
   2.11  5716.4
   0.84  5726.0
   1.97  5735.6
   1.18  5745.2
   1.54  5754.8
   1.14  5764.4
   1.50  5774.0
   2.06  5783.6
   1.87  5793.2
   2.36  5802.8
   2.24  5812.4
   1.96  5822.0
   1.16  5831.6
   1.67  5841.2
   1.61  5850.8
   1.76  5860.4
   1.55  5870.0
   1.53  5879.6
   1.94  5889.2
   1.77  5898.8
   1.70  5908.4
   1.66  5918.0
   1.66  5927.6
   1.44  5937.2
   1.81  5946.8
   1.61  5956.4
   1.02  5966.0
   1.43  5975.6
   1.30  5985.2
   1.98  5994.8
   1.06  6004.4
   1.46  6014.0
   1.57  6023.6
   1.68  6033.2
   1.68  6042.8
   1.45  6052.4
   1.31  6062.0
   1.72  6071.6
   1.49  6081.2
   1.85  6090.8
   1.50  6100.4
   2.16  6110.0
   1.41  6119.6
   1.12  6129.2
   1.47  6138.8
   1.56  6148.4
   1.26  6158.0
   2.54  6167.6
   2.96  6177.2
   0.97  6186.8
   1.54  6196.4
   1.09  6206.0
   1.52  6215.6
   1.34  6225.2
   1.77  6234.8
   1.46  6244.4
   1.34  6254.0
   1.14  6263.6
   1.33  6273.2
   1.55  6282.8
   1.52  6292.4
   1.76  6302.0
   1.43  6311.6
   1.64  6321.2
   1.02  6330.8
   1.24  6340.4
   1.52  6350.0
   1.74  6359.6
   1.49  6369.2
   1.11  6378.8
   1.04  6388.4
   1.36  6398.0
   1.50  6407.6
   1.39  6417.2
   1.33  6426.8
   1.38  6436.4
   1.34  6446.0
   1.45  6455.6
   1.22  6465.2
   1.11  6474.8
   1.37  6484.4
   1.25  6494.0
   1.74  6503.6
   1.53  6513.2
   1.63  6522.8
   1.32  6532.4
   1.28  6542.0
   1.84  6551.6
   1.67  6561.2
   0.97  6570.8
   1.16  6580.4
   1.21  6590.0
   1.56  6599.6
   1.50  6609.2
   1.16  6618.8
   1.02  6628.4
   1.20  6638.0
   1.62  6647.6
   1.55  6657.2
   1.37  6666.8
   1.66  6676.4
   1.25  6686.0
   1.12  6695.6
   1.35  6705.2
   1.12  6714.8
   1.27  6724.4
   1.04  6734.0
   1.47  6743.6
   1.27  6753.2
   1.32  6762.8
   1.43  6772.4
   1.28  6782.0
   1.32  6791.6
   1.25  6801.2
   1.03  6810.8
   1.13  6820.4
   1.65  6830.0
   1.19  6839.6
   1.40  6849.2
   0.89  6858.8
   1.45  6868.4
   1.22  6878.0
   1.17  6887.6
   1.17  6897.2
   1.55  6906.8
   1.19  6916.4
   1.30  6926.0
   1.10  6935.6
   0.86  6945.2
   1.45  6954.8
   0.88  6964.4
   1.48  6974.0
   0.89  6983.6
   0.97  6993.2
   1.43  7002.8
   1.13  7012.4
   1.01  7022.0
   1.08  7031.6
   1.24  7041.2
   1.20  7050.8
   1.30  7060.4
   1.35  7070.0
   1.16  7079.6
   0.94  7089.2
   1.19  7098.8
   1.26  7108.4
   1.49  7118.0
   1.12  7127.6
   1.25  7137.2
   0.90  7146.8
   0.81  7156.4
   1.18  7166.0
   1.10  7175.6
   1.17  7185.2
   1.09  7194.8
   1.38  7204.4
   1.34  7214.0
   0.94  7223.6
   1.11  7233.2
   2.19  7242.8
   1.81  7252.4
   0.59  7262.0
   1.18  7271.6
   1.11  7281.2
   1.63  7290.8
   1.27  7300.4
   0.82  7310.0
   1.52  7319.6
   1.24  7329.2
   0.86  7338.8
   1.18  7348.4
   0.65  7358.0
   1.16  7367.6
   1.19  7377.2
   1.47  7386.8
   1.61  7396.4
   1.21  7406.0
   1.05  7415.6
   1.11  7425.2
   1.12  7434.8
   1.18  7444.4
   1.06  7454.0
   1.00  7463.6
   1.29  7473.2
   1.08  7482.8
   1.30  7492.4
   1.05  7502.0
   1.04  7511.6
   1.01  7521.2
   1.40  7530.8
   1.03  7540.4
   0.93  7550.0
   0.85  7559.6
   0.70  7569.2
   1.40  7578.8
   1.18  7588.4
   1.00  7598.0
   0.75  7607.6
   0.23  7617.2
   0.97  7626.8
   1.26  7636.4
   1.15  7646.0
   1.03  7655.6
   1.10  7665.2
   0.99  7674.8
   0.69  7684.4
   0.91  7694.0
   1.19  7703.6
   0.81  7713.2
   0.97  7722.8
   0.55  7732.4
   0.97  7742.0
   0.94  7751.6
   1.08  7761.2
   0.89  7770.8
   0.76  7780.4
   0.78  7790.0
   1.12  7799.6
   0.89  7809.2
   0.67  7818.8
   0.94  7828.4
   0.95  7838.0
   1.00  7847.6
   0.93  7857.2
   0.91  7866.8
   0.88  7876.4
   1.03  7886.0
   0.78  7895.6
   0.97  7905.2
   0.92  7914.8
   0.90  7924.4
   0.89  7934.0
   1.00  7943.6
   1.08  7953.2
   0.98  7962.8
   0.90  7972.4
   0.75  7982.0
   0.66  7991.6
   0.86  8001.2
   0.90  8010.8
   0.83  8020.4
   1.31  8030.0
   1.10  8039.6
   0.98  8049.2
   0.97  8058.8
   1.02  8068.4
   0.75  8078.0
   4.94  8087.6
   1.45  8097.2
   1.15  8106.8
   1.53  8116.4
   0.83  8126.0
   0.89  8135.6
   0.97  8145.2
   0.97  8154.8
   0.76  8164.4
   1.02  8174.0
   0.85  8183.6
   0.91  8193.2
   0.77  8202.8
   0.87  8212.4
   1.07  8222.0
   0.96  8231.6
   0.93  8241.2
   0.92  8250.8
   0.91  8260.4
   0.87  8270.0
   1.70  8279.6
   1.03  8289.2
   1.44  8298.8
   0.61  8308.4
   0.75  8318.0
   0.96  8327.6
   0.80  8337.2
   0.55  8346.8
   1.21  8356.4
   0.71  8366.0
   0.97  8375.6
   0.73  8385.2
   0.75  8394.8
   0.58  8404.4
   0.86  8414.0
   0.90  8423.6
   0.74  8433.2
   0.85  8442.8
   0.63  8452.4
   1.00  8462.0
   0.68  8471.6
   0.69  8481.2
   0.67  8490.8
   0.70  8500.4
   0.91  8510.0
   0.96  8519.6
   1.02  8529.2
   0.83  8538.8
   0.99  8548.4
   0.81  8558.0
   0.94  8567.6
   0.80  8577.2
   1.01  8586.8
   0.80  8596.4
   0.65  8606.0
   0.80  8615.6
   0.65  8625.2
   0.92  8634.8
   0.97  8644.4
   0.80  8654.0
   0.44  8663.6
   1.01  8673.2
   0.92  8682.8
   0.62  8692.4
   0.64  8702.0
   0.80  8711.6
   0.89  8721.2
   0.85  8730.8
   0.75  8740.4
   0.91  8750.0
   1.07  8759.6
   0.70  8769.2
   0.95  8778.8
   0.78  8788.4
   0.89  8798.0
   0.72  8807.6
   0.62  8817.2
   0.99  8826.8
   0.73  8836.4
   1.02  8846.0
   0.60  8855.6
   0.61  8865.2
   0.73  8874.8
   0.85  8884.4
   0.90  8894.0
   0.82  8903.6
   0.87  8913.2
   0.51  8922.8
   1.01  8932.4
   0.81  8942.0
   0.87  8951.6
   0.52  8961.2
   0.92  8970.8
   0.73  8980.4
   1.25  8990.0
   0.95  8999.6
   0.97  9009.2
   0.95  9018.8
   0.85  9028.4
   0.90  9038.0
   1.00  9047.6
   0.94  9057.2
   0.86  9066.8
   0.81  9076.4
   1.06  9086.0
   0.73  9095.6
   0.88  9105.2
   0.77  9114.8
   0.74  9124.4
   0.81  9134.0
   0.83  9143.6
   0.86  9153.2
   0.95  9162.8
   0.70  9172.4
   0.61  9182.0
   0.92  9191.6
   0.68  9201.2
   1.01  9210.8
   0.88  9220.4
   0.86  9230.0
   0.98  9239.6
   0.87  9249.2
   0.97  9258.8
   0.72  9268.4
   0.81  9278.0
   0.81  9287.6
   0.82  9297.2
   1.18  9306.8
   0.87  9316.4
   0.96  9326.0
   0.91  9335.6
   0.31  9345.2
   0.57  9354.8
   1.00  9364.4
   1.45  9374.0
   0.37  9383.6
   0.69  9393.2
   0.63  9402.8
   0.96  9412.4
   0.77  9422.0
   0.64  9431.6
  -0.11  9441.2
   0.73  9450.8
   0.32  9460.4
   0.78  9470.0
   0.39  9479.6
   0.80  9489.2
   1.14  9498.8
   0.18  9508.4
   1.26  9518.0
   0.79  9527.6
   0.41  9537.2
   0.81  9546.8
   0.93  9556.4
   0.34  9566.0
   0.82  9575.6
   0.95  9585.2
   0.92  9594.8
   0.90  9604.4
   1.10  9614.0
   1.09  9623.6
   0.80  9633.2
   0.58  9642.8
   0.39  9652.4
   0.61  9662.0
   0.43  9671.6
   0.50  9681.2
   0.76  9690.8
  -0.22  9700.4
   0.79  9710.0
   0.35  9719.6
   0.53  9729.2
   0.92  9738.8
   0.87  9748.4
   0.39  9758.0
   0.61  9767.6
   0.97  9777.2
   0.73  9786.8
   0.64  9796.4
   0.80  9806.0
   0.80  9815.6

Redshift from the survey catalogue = 0.232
